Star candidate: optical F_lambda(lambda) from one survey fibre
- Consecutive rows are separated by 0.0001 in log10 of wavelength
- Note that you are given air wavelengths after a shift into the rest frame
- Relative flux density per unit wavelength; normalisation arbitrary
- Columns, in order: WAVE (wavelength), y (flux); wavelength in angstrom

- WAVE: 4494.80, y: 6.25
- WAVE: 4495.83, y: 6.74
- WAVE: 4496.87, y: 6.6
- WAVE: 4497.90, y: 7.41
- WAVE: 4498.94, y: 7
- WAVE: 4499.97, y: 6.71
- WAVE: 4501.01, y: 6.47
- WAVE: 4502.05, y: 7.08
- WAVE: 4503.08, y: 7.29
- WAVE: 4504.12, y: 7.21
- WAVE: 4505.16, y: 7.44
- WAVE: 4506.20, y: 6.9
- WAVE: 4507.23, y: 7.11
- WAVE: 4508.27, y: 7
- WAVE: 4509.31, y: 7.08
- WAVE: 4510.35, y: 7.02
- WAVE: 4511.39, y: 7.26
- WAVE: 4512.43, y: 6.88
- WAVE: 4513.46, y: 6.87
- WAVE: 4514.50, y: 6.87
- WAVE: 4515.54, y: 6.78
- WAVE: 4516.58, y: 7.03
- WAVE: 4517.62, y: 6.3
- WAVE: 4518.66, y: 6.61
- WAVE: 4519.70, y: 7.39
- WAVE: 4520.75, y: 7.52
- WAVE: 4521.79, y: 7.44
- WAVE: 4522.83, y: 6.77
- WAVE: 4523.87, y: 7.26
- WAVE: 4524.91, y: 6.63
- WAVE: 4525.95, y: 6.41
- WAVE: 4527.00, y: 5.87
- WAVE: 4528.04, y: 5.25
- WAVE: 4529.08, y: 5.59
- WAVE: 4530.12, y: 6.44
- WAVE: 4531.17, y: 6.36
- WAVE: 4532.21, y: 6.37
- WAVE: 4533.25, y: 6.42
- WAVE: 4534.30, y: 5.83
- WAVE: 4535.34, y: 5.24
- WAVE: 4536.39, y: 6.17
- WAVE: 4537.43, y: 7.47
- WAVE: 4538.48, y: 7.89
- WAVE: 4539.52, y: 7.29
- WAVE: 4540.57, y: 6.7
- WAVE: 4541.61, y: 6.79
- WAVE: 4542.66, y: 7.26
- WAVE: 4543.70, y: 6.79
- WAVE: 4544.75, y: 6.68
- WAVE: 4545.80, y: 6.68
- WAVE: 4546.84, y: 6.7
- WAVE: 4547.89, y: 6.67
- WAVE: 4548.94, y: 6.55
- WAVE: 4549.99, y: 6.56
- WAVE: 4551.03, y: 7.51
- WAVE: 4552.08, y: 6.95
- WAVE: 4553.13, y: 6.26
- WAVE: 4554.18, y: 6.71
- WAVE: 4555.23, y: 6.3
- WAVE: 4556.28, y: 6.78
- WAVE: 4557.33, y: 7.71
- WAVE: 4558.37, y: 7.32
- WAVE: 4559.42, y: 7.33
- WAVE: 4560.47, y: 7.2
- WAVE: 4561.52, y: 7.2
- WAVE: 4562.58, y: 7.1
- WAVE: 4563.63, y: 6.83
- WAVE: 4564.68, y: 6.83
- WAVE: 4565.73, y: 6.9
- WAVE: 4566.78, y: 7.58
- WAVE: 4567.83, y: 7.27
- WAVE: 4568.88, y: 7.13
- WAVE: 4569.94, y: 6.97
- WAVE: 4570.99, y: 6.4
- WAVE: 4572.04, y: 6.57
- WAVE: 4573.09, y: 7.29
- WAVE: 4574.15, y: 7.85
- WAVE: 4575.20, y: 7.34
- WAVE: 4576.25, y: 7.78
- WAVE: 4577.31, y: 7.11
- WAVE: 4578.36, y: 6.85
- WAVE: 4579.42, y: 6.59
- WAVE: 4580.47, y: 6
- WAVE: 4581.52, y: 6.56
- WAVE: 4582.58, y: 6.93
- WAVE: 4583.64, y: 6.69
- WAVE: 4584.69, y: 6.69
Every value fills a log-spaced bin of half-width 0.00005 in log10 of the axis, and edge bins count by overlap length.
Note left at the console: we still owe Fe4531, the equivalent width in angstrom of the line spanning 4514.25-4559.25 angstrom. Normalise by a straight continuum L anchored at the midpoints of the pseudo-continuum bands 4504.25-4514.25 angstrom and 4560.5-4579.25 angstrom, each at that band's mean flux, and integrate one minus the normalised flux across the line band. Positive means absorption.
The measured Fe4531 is 2.4 angstrom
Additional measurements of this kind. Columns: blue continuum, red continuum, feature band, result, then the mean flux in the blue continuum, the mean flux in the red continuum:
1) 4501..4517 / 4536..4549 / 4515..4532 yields 0.9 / 7.04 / 6.92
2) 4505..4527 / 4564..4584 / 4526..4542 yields 1.3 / 6.94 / 6.98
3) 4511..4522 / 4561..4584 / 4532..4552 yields 0.7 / 6.98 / 6.99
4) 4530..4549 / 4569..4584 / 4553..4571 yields -0.5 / 6.65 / 6.93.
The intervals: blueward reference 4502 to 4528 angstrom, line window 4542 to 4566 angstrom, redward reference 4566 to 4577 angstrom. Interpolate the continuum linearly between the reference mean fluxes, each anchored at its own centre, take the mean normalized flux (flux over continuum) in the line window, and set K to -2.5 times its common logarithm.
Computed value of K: 0.03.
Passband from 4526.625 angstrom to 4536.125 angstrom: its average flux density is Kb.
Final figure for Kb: 5.94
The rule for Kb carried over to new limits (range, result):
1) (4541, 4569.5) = 6.95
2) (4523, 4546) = 6.52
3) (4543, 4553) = 6.78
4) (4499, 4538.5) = 6.73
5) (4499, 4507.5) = 7.03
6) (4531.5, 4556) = 6.68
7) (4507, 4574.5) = 6.82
